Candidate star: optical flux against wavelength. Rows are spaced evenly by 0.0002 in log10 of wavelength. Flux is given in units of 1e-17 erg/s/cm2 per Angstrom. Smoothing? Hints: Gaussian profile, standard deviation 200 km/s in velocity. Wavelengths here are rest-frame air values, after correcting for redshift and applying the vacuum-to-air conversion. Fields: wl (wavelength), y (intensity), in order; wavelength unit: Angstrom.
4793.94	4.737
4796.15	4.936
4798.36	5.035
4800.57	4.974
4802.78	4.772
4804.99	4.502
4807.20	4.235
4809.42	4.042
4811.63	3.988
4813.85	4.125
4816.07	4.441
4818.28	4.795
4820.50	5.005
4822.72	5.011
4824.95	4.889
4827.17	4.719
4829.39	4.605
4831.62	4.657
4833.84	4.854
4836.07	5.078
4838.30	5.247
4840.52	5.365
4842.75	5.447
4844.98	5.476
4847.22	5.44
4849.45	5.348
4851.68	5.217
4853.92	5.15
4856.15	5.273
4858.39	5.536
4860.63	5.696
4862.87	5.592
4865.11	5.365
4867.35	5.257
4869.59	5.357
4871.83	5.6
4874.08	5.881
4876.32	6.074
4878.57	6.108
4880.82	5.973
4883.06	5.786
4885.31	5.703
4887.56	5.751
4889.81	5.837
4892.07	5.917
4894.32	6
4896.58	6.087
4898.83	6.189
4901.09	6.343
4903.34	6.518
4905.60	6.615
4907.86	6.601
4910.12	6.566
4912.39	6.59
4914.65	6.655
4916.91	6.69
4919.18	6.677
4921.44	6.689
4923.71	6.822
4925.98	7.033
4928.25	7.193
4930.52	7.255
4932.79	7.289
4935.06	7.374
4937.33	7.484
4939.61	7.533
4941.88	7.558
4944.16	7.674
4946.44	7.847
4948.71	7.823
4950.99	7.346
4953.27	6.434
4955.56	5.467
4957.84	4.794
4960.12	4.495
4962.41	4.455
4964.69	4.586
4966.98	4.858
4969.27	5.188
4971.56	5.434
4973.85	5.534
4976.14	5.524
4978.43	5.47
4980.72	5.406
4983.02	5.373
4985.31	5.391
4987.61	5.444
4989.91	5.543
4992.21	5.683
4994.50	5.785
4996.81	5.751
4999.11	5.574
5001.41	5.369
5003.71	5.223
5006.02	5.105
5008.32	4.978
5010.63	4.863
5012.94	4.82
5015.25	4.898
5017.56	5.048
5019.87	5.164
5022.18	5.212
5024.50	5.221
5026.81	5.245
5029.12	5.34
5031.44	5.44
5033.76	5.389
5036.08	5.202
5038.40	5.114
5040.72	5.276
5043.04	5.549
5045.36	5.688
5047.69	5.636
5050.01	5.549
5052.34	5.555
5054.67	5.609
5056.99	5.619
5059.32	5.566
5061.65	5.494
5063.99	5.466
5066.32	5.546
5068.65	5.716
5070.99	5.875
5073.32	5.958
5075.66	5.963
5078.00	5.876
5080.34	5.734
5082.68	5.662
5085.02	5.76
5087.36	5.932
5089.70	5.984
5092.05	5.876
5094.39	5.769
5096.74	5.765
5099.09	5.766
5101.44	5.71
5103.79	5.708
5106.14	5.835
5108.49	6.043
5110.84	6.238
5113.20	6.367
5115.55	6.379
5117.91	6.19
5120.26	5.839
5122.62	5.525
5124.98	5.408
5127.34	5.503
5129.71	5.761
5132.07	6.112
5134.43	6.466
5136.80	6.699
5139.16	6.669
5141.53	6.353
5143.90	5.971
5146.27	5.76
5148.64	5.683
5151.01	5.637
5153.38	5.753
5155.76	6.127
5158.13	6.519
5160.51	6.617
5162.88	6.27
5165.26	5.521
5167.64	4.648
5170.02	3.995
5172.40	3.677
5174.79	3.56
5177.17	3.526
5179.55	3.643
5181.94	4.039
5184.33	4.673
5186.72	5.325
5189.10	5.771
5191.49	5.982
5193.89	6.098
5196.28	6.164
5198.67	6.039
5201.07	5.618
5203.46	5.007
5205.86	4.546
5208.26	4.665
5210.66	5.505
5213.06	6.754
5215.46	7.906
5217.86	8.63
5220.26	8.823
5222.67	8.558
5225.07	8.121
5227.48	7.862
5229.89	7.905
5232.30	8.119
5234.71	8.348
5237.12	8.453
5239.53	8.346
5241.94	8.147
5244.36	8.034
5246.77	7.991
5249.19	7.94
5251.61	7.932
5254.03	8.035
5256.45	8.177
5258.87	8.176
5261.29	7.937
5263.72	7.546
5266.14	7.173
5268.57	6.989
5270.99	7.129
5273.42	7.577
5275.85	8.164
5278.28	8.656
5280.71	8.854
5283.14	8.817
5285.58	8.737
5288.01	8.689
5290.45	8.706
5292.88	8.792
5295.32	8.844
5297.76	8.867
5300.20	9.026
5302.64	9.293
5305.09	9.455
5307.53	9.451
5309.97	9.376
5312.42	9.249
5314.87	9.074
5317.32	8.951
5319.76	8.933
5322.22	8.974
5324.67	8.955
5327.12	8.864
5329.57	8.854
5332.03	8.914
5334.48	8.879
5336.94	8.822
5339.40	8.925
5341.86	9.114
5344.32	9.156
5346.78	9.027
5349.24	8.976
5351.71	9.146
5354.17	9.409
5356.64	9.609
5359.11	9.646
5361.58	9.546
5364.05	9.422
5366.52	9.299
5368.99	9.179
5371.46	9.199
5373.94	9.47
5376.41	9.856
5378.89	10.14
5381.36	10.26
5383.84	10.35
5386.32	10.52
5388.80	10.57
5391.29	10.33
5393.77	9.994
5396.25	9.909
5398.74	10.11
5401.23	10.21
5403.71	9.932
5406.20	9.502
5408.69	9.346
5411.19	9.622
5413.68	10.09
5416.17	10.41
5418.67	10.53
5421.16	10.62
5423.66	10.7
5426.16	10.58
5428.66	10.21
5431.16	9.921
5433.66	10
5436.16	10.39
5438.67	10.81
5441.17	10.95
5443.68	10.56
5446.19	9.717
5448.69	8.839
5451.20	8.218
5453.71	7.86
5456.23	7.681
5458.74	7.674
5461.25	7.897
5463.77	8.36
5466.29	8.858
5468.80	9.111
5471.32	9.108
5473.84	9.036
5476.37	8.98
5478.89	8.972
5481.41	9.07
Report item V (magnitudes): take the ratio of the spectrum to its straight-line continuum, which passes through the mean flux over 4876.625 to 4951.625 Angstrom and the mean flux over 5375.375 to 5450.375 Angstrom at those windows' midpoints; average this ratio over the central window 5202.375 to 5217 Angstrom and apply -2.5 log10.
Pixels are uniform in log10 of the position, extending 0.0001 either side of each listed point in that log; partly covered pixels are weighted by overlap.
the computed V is 0.45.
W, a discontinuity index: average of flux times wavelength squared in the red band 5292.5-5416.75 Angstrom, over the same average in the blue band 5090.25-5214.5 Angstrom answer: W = 1.8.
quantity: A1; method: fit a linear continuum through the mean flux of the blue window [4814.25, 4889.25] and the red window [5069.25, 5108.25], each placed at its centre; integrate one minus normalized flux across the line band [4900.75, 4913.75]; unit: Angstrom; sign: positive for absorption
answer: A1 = -2.7 Angstrom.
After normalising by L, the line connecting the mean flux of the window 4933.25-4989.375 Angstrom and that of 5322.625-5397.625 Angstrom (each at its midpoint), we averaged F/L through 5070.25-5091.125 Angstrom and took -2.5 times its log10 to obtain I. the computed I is 0.20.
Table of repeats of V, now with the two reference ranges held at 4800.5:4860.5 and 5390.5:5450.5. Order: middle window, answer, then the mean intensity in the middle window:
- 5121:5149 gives 0.26 mag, 6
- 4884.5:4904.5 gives -0.11 mag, 6.04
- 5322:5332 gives 0.05 mag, 8.91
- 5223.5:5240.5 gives 0.04 mag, 8.17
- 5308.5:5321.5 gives 0.01 mag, 9.11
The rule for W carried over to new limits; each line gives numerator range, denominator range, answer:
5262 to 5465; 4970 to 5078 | 1.95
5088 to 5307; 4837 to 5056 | 1.29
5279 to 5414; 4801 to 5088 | 1.94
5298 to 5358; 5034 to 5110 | 1.77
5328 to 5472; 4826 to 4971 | 1.93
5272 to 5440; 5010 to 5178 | 1.87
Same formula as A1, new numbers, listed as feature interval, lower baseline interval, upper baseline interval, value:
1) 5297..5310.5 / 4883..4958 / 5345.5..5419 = 0.0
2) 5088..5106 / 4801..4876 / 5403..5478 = 3.0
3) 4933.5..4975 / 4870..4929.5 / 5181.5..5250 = 1.1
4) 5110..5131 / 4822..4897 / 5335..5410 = 4.6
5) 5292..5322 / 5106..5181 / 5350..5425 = -2.2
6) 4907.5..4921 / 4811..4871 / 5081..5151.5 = -3.4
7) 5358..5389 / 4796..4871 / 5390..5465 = -1.7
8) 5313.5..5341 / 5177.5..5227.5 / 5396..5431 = -1.5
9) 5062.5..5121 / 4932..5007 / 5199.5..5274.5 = 6.7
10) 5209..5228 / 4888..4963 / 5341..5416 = 2.0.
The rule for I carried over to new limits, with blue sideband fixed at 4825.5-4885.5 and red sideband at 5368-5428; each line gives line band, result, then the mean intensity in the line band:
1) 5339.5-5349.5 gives 0.063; 9.07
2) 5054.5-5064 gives 0.274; 5.55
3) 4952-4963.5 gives 0.213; 5.15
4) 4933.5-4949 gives -0.233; 7.6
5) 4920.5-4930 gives -0.162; 6.96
